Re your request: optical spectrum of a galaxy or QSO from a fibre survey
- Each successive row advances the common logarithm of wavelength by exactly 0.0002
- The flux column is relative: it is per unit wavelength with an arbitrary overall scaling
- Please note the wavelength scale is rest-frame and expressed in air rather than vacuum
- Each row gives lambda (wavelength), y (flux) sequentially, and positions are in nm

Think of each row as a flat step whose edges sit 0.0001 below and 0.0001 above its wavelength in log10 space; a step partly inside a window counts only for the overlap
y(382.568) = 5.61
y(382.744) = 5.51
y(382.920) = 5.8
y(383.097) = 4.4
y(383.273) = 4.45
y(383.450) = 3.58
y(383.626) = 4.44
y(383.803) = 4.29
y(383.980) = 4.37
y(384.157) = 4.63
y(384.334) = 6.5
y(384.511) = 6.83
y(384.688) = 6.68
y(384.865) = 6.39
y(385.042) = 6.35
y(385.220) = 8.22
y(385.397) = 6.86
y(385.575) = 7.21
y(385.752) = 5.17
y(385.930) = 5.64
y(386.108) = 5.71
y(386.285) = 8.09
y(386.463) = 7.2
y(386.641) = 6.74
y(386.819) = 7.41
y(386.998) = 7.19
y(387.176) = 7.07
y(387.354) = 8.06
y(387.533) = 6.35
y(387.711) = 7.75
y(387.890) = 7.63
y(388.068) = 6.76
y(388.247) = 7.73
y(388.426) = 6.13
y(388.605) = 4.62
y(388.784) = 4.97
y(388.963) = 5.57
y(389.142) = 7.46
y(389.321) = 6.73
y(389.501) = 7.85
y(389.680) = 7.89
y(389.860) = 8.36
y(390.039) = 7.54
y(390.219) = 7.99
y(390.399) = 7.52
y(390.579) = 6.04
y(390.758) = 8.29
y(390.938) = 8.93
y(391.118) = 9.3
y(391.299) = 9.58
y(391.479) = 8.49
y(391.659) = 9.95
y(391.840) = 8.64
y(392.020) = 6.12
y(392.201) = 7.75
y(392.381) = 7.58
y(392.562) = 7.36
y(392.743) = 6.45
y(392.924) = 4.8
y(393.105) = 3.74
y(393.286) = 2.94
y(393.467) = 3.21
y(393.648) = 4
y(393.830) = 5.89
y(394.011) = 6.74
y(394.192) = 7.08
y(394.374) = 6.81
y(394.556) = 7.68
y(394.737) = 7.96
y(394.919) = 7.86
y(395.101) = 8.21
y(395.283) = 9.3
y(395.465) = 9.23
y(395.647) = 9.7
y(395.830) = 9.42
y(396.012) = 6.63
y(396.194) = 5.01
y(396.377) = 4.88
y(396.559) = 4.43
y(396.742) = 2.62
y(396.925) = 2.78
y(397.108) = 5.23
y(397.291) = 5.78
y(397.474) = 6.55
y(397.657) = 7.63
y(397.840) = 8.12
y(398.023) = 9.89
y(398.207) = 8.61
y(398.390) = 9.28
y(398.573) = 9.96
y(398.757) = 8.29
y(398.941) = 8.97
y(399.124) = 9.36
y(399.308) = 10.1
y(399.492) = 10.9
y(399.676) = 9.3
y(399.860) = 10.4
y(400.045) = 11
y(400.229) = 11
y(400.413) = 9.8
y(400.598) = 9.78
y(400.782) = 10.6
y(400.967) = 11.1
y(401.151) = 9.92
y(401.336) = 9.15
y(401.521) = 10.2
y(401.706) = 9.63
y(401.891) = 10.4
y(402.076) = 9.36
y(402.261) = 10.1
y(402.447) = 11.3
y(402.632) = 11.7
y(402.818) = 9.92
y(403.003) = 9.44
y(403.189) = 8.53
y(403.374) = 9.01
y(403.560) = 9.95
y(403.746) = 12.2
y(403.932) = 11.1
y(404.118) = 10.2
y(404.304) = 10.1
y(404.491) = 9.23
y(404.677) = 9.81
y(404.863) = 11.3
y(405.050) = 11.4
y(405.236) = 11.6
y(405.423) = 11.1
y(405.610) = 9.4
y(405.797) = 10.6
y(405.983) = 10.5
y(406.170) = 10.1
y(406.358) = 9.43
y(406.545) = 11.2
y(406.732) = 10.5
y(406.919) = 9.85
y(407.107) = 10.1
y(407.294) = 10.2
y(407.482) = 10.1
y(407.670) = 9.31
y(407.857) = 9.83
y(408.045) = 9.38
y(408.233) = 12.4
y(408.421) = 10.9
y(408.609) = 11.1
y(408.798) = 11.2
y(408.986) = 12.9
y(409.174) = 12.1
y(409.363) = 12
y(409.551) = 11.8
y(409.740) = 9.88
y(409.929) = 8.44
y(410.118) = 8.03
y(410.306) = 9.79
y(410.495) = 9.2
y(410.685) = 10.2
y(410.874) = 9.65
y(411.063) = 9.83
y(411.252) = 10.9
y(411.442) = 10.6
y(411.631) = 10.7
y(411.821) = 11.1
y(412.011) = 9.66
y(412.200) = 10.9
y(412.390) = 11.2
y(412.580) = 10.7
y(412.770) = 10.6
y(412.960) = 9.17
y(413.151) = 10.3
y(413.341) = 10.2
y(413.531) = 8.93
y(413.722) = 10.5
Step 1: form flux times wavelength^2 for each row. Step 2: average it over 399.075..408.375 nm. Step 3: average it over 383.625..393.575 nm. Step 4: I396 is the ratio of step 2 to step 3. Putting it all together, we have 1.63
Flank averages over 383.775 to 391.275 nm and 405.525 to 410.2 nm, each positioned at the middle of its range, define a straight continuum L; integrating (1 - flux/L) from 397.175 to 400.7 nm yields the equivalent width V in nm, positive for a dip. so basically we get -0.10 nm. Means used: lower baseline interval 6.91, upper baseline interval 10.5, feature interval 9.18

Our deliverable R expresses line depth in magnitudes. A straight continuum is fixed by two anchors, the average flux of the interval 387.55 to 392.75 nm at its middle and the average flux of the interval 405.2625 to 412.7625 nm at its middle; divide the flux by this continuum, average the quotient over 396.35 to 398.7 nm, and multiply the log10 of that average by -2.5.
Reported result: 0.28 mag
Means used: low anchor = 7.48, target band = 6.67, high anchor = 10.4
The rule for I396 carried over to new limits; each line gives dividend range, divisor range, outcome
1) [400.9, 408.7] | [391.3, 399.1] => 1.54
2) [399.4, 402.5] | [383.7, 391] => 1.61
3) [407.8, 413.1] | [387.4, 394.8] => 1.67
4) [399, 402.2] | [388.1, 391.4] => 1.45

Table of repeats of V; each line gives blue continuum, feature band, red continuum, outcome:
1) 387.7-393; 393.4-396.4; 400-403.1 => 0.51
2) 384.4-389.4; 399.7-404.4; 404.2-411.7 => -0.42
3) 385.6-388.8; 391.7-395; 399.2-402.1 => 0.79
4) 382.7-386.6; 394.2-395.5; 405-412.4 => -0.04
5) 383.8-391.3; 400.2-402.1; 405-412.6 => -0.18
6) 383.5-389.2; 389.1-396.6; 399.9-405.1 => 0.67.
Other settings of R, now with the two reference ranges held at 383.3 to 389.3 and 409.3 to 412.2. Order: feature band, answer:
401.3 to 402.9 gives -0.16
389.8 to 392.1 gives -0.17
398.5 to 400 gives -0.16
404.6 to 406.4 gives -0.14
